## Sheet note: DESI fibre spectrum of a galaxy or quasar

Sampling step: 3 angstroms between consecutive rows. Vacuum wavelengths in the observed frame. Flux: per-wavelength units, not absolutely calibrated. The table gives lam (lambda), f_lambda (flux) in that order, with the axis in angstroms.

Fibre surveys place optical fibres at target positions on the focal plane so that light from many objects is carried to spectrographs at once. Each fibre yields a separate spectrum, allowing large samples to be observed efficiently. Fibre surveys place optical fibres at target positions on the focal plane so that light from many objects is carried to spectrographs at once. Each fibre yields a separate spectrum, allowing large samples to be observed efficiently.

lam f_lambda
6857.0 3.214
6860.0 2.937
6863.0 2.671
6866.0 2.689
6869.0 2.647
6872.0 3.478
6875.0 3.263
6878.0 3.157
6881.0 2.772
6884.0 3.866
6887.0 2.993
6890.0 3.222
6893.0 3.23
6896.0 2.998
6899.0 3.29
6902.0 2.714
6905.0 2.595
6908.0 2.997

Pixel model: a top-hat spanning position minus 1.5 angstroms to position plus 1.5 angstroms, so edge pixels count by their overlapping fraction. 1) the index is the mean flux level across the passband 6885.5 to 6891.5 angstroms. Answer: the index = 3.11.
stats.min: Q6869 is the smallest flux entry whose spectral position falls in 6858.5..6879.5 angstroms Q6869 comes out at 2.647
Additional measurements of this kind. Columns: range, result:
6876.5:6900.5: 2.772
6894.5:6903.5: 2.714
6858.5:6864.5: 2.671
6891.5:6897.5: 2.998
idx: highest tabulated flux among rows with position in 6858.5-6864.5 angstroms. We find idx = 2.937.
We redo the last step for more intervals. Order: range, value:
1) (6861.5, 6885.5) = 3.866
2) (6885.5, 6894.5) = 3.23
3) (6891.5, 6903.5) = 3.29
